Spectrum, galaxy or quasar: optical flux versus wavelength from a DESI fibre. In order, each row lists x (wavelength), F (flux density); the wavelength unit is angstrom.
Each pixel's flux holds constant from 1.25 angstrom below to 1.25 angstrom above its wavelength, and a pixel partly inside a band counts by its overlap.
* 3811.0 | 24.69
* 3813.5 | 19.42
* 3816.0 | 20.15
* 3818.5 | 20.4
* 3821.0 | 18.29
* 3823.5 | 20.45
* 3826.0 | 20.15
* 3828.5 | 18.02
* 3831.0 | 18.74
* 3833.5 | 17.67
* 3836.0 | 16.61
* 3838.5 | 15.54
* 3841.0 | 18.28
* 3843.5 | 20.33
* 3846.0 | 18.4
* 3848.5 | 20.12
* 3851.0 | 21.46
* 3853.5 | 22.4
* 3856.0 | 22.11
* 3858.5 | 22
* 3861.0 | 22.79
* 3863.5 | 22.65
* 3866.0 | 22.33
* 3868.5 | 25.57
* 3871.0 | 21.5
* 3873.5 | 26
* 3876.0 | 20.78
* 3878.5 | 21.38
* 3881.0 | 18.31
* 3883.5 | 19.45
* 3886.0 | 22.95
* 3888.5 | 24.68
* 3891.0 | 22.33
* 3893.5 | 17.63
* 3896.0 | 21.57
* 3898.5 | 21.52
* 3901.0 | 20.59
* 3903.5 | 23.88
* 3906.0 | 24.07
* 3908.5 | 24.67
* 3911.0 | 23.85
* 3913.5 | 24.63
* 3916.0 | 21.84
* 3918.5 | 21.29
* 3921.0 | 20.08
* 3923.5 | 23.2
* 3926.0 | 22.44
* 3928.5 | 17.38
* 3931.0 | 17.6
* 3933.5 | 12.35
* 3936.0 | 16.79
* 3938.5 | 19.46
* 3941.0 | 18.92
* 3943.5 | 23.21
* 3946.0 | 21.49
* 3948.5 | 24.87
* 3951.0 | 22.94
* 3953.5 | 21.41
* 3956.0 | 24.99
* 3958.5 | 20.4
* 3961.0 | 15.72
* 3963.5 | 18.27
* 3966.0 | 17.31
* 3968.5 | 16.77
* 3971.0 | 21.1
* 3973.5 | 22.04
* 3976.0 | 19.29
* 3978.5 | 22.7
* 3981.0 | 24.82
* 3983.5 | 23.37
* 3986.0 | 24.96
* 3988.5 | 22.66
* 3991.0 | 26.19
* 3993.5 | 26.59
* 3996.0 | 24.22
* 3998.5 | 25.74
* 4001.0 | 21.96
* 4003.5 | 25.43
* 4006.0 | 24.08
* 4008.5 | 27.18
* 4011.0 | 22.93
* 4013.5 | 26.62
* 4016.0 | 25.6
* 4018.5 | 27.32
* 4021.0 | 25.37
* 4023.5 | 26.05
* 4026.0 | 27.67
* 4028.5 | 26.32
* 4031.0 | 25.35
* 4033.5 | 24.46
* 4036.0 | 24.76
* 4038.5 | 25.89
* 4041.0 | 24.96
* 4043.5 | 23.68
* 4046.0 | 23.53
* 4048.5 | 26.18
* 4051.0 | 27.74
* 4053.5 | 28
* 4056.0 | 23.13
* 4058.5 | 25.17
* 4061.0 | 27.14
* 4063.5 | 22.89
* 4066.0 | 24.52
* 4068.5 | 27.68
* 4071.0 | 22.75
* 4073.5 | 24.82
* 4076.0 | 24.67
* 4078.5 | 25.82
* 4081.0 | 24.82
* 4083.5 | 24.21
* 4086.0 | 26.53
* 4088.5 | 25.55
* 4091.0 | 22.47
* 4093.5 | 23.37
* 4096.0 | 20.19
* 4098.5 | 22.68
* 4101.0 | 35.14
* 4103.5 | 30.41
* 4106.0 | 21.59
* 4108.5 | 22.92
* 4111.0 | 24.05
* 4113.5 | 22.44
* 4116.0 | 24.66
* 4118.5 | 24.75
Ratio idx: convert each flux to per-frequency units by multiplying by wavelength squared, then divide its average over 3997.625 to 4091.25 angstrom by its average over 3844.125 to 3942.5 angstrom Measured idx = 1.3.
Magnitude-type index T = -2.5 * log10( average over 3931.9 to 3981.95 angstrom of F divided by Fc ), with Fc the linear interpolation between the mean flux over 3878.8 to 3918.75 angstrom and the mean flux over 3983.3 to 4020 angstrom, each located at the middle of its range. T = 0.18 mag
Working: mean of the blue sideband 22.1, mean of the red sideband 25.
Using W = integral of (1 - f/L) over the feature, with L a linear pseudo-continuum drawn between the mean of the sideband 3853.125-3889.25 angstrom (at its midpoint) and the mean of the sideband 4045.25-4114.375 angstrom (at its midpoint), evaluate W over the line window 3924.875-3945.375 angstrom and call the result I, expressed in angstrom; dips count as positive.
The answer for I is 4.0 angstrom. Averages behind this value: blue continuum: 22.3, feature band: 18.6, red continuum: 25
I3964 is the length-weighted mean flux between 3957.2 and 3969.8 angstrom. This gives 17.7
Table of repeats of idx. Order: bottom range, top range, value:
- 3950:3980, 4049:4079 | 1.32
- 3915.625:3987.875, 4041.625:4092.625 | 1.29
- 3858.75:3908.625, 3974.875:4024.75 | 1.18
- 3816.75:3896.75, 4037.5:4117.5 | 1.35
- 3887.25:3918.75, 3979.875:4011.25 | 1.15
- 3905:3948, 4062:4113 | 1.29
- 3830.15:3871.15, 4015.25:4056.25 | 1.38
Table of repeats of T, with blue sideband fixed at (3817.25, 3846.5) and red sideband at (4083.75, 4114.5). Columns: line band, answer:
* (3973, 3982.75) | -0.02 mag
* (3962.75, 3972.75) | 0.17 mag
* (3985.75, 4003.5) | -0.11 mag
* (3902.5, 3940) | -0.01 mag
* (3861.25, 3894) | -0.13 mag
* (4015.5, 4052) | -0.11 mag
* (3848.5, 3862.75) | -0.15 mag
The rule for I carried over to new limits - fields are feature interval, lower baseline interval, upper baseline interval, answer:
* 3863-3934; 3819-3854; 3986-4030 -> -1.48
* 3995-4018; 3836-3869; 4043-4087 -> -0.92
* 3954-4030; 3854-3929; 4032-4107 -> 1.44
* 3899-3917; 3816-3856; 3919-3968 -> -3.30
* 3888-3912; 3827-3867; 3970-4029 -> -0.92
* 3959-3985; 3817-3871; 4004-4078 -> 3.77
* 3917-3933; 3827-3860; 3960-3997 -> 0.64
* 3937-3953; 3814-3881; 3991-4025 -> 1.19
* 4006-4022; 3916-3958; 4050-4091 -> -1.68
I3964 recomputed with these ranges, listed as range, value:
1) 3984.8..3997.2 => 24.9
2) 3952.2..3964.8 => 20.2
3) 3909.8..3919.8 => 22.9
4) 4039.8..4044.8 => 24.3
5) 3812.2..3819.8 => 20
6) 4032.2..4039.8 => 25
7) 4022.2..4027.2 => 26.8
